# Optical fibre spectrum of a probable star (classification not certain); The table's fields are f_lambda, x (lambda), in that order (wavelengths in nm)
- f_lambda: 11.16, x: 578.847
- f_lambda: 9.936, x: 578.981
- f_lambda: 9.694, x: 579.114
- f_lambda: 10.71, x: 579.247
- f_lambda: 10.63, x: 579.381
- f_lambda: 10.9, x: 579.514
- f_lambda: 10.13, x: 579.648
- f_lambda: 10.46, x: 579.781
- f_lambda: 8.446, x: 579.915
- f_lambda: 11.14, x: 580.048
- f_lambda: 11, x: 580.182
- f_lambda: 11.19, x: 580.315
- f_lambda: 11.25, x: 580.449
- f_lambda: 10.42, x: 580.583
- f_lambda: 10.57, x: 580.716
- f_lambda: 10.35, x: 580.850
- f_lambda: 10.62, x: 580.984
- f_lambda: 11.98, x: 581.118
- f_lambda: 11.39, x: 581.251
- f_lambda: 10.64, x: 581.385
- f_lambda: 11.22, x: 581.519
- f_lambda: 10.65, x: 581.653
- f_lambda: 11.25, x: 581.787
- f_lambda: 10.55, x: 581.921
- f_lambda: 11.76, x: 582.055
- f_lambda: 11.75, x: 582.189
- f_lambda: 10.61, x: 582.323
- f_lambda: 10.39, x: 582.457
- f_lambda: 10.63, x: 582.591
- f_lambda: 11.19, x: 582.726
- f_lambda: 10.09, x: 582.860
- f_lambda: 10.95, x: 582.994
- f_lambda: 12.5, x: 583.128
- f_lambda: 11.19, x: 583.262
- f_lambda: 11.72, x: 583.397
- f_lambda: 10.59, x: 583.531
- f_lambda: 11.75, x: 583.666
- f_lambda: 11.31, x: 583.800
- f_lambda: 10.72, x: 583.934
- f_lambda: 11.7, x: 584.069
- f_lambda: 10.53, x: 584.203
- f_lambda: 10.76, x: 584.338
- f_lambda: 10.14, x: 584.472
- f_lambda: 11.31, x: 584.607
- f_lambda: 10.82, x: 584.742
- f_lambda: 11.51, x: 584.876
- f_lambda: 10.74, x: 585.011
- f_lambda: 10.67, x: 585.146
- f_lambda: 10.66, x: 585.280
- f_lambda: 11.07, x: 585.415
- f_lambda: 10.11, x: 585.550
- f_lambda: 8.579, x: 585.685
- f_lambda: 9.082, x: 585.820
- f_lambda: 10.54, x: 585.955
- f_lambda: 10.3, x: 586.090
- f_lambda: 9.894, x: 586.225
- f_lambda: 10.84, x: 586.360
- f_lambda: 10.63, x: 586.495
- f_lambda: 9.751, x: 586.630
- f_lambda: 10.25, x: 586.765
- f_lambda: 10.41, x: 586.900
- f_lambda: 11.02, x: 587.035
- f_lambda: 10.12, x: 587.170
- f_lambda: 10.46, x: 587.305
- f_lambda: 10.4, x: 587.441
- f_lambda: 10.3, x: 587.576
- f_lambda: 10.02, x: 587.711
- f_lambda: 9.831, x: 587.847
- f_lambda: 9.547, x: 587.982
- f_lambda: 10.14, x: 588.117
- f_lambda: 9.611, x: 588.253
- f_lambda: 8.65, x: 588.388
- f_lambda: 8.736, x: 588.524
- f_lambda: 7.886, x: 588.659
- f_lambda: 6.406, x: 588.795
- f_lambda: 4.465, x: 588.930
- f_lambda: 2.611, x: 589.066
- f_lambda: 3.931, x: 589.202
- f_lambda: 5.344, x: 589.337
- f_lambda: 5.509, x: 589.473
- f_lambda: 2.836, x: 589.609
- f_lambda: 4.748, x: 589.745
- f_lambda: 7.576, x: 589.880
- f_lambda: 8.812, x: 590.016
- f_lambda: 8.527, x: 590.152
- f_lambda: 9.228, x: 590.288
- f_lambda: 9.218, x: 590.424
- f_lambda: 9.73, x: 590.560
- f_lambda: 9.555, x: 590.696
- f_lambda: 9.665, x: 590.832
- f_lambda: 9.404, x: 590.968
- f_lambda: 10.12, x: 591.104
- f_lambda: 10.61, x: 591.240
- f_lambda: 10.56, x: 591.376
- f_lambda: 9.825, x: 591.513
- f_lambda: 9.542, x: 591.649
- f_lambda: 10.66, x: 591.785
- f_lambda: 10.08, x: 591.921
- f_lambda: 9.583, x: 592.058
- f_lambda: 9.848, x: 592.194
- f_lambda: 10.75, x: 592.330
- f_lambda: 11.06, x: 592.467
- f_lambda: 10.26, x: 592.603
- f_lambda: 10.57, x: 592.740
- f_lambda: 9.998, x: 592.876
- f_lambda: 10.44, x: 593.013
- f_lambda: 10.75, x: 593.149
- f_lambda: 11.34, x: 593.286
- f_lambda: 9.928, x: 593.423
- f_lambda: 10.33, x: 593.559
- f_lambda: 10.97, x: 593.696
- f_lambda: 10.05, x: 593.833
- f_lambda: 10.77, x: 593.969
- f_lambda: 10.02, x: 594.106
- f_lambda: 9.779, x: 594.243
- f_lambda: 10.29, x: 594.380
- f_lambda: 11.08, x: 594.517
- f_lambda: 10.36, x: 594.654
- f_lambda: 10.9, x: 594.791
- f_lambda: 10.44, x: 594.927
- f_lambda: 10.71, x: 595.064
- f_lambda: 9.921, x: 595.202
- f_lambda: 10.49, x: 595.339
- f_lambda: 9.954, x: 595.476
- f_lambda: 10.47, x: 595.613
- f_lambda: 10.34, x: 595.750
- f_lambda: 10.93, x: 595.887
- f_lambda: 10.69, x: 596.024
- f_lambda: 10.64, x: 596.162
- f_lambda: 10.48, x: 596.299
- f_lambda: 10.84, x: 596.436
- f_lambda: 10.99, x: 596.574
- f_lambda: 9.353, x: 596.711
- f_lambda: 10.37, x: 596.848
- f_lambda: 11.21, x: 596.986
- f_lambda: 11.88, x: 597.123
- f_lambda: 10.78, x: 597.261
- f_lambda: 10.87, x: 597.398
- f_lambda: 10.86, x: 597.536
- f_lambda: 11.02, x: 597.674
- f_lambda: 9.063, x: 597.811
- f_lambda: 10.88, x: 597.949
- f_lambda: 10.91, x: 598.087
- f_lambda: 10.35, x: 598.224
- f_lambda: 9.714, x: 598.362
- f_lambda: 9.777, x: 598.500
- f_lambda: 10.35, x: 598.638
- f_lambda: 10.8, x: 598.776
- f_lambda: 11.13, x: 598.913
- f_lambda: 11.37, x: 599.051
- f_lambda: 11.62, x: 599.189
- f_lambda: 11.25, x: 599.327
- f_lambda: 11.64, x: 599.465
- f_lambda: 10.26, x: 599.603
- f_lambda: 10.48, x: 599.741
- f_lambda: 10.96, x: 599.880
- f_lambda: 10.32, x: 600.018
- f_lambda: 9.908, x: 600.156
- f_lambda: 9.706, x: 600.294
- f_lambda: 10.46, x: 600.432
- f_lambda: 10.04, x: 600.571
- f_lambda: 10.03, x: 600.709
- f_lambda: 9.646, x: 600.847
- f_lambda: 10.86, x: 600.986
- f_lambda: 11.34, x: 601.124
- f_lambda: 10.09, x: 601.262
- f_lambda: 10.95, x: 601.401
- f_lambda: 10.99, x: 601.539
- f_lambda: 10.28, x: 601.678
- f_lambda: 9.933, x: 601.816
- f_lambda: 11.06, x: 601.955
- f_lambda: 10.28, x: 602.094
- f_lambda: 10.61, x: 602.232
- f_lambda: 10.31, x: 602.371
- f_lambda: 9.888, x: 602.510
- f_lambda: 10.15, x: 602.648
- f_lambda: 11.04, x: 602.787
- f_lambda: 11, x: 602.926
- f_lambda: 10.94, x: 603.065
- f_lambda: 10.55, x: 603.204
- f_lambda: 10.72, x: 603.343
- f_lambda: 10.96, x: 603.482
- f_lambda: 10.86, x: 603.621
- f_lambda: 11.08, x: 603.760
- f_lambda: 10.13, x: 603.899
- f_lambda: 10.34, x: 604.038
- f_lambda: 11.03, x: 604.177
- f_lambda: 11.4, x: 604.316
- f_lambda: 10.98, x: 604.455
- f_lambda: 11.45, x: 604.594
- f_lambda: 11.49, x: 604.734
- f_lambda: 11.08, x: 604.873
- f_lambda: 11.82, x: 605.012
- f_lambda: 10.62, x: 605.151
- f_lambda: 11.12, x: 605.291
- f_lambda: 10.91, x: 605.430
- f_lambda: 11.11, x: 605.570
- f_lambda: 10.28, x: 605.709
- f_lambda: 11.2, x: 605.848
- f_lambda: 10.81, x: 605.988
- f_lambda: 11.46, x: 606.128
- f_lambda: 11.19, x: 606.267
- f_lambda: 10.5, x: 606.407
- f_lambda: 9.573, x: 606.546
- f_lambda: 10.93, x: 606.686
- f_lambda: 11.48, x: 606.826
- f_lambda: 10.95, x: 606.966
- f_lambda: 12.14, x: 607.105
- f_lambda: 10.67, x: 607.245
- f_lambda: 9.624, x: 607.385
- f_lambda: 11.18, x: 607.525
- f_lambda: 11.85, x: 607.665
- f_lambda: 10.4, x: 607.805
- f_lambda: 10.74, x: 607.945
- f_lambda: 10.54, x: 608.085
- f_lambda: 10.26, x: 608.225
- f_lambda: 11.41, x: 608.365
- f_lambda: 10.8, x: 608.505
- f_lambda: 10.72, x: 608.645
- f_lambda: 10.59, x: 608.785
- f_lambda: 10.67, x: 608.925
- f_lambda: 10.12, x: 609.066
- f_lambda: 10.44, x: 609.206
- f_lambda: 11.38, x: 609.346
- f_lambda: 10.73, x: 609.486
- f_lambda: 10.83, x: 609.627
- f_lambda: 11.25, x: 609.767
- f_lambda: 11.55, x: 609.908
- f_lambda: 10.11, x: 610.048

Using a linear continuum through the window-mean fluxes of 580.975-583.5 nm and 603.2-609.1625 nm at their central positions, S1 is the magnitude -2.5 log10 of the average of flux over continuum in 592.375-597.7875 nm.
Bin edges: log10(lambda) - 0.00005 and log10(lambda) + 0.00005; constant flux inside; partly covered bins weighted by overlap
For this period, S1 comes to 0.044 mag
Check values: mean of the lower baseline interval 11.1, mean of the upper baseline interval 10.9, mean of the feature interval 10.6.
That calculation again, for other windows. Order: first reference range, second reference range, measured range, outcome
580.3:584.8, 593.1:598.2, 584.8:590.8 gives 0.217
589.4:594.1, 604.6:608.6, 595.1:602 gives -0.043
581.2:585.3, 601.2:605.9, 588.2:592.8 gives 0.286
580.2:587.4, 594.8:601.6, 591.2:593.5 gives 0.033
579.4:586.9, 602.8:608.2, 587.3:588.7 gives 0.127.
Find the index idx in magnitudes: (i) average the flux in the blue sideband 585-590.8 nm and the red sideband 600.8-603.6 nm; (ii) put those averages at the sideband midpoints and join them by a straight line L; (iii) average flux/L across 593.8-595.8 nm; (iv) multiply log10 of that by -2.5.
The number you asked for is -0.08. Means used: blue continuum 8.79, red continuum 10.6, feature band 10.4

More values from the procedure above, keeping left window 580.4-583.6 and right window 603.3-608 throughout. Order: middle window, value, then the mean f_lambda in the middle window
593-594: 0.04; 10.6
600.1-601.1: 0.08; 10.2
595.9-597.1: 0.03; 10.6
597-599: 0.03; 10.6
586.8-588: 0.07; 10.3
